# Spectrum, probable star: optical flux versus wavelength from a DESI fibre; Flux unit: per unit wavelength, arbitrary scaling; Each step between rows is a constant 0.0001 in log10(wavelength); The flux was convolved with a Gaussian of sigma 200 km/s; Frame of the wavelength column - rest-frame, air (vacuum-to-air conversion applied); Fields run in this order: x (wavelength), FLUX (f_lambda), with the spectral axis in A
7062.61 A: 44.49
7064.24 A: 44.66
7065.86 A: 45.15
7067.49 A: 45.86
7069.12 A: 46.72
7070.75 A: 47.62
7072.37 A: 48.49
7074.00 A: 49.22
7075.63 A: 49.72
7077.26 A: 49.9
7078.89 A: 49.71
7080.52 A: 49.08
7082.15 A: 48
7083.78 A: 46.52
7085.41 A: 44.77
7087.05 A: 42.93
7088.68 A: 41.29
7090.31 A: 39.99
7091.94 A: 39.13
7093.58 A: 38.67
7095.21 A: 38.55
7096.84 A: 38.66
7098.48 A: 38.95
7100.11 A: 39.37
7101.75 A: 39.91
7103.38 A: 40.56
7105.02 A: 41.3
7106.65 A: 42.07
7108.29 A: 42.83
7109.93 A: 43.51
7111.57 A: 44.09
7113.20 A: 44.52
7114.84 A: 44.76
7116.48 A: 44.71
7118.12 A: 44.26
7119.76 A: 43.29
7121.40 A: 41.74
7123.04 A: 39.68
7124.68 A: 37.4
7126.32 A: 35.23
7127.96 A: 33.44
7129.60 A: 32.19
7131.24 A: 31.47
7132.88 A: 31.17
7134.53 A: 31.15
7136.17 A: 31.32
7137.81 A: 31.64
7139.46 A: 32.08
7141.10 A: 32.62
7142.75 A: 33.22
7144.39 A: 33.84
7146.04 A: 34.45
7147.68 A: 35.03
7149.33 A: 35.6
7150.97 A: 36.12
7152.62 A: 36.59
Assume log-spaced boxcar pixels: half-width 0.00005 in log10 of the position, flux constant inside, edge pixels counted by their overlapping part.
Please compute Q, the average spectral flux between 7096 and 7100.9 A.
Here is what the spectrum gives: 39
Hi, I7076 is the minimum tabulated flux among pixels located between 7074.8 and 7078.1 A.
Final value 49.72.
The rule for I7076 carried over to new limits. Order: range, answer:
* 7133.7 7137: 31.15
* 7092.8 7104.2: 38.55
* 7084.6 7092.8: 39.13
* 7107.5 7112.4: 42.83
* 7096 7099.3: 38.66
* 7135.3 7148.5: 31.32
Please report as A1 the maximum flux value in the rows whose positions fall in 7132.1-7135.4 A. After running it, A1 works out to 31.17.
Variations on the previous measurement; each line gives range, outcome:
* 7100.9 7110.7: 43.51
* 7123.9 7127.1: 37.4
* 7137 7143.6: 33.22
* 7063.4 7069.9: 46.72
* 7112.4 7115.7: 44.76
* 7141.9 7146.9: 34.45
